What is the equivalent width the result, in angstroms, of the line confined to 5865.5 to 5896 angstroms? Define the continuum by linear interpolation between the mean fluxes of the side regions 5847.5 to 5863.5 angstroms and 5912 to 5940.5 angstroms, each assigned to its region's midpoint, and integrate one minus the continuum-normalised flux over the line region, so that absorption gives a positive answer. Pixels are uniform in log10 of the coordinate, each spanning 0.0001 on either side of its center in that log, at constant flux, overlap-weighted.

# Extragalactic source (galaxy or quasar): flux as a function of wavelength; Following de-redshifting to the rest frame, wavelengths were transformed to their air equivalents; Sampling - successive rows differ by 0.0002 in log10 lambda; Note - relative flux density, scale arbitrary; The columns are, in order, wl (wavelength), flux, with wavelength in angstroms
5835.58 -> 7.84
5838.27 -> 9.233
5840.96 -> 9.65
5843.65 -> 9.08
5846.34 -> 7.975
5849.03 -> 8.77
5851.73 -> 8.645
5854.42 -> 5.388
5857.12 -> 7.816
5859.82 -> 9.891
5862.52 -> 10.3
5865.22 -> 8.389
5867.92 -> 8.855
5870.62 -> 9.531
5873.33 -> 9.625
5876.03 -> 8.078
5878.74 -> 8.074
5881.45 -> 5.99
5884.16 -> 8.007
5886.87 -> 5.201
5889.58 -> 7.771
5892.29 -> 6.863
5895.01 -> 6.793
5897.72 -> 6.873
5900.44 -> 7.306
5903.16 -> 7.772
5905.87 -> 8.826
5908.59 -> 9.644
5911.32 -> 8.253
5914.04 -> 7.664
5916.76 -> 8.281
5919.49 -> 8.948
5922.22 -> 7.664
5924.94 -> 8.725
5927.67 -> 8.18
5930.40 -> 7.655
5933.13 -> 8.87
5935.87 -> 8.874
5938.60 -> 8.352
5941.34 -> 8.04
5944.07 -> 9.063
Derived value 2.3 angstroms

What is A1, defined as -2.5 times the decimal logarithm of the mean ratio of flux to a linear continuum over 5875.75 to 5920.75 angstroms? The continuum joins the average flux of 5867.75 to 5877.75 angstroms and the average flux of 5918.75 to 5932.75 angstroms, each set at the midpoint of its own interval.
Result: 0.13 mag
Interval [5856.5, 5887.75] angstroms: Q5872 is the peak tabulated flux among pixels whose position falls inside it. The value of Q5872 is 10.3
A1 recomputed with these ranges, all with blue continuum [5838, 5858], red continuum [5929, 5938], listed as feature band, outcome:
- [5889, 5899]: 0.19 mag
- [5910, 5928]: 0.02 mag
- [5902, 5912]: -0.03 mag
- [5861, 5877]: -0.10 mag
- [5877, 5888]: 0.21 mag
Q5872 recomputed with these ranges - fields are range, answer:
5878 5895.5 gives 8.074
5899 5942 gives 9.644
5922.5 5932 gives 8.725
